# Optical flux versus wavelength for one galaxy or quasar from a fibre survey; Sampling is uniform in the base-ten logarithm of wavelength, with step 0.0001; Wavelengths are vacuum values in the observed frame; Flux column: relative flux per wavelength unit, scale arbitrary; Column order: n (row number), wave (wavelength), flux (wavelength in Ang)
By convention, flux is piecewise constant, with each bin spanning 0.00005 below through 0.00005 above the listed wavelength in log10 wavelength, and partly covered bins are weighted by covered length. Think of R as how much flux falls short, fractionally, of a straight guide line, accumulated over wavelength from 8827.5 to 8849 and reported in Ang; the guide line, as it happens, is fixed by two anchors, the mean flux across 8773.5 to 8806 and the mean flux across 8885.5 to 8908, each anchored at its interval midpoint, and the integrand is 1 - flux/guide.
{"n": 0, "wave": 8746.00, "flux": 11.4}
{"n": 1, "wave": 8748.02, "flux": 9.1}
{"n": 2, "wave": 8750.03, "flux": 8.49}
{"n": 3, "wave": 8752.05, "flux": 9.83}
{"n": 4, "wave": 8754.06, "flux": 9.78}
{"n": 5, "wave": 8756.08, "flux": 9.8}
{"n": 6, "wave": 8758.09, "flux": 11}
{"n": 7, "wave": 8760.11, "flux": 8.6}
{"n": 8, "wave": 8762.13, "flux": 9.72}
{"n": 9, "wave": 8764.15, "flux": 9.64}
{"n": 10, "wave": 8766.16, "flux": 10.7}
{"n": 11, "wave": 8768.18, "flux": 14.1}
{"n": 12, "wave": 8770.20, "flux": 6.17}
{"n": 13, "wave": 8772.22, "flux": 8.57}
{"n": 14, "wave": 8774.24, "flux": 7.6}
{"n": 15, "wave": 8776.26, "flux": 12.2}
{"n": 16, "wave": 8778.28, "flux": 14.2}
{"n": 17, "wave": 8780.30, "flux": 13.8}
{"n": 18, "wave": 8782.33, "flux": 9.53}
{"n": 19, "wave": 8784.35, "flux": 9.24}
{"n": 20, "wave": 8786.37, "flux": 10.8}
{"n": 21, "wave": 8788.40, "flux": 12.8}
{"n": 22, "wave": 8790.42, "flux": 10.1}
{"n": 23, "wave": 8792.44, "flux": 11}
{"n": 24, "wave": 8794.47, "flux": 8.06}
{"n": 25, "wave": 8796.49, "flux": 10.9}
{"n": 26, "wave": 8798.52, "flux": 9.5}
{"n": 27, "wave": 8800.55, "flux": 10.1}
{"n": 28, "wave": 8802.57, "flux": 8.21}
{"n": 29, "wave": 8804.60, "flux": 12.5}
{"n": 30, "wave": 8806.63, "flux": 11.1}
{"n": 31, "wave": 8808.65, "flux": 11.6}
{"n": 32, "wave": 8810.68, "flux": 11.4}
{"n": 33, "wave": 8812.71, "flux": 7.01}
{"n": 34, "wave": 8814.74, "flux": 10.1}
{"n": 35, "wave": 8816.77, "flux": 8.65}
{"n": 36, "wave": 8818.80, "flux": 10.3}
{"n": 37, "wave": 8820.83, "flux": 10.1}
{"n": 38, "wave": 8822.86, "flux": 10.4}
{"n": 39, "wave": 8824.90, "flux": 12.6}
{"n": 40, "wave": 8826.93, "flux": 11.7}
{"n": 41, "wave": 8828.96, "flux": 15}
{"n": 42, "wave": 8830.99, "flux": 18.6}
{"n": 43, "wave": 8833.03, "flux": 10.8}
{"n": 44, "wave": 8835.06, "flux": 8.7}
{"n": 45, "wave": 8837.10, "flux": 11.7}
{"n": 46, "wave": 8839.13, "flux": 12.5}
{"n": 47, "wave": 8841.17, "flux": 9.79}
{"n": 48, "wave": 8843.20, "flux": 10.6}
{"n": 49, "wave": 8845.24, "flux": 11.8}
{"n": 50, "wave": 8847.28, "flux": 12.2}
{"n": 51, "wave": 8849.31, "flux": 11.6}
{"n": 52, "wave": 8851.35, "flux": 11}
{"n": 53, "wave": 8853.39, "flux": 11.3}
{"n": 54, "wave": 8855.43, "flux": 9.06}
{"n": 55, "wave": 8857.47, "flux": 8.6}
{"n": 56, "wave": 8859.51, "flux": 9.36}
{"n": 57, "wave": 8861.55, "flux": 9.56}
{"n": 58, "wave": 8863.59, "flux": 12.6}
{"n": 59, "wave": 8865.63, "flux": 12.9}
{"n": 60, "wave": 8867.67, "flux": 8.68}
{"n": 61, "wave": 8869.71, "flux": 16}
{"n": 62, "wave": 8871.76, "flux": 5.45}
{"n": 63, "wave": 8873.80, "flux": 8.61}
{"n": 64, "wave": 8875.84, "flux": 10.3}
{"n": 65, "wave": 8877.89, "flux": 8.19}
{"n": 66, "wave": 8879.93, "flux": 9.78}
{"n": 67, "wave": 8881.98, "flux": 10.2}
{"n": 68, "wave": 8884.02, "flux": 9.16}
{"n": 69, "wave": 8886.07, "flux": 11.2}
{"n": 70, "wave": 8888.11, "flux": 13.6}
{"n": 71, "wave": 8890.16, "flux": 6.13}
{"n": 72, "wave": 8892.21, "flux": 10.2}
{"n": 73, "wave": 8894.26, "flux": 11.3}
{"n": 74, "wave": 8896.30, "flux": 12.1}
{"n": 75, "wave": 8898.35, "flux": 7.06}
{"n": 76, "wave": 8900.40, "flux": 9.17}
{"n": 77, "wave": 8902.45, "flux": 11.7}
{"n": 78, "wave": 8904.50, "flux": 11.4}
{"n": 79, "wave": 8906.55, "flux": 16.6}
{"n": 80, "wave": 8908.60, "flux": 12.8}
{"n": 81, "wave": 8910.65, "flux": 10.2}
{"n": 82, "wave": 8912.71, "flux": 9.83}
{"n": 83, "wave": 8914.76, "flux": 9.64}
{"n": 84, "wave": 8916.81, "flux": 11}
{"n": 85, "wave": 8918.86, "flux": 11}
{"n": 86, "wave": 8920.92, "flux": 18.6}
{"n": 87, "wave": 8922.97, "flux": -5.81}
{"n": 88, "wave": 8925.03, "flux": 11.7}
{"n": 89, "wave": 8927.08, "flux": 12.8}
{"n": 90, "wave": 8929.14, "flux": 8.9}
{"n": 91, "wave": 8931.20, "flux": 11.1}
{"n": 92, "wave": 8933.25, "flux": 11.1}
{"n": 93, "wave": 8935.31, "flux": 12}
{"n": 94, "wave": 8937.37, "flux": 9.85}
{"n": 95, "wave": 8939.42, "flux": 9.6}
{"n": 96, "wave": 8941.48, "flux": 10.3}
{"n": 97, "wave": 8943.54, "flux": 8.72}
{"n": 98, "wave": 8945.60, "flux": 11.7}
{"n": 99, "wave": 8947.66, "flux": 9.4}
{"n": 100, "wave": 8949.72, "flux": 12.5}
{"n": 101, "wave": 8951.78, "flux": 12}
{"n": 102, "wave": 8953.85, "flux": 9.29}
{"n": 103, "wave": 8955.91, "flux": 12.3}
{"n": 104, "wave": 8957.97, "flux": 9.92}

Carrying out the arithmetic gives -2.6 Ang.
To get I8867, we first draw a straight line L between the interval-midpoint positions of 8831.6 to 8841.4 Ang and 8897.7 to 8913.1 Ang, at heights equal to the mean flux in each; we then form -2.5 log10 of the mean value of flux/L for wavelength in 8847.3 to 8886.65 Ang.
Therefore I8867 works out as 0.09 mag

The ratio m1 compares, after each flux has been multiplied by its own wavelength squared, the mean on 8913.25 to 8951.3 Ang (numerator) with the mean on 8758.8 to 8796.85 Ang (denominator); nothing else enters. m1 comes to 1.0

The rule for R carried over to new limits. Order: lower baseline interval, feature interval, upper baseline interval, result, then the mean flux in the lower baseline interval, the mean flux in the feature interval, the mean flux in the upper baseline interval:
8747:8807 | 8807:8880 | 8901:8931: -2.41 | 10.2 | 10.8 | 10.7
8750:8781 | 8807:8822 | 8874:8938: 0.56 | 10.3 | 9.94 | 10.4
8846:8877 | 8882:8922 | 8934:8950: -2.65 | 10.5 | 11.1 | 10.4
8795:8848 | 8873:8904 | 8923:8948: 1.38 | 11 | 9.95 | 9.98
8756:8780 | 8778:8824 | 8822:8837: 4.04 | 10.3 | 10.4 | 12.5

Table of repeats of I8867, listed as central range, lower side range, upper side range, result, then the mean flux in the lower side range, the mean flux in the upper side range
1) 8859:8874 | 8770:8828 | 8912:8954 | -0.019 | 10.4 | 10.3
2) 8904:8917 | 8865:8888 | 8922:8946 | -0.208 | 10.1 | 9.31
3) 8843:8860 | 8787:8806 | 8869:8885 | -0.086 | 10.4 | 9.59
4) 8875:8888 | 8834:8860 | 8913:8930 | 0.018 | 10.7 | 9.74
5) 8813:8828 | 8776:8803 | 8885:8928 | 0.032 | 10.8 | 10.6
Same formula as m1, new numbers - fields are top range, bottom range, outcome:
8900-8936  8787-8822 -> 1.08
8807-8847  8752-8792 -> 1.09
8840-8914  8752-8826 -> 1.04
